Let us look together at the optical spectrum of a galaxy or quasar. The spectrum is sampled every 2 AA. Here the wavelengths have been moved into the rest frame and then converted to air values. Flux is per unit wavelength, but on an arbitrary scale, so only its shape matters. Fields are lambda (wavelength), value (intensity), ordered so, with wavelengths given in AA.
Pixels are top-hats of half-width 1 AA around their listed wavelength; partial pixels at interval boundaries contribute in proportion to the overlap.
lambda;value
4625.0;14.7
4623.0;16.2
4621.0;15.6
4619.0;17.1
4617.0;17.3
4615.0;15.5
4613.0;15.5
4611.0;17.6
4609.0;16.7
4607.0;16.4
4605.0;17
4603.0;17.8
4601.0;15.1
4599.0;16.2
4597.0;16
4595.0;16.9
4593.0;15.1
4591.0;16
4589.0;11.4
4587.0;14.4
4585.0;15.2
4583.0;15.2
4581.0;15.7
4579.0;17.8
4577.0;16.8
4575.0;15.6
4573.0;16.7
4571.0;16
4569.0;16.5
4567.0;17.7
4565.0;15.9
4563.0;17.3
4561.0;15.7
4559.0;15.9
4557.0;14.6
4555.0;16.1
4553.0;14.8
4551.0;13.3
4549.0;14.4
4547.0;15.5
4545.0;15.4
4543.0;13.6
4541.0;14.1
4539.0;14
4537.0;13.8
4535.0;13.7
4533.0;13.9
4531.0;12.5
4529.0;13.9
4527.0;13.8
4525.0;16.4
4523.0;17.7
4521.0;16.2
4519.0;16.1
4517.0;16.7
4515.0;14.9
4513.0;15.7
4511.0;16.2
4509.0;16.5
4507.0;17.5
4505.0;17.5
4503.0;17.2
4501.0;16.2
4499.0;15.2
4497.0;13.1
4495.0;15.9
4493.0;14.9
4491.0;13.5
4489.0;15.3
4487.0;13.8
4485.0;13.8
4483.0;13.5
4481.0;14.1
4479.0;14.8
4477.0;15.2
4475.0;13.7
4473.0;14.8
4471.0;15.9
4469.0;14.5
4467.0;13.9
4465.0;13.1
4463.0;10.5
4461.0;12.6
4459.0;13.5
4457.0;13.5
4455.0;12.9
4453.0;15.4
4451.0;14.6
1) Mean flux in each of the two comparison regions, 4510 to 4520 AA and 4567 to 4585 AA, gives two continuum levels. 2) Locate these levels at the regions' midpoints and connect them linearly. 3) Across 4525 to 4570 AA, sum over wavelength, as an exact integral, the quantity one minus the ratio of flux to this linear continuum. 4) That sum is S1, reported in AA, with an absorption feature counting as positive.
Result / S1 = 3.5 AA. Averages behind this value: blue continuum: 15.9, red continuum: 16.3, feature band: 14.9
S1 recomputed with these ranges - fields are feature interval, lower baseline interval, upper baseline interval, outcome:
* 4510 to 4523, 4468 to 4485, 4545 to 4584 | -0.84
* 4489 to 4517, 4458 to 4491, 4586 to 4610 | -2.71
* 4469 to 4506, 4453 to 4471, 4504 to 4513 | 0.78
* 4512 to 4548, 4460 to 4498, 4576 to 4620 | 0.01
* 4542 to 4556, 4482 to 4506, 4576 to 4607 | 0.65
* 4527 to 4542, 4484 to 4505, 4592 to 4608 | 1.74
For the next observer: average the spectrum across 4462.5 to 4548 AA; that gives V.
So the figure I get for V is 14.9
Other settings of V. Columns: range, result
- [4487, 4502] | 14.8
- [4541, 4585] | 15.7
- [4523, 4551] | 14.3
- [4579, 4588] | 15.4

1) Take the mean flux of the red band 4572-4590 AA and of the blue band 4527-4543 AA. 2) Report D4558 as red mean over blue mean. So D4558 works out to 1.1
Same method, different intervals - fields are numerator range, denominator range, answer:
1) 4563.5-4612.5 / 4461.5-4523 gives 1.07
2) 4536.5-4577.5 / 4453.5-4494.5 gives 1.11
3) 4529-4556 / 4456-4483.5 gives 1.03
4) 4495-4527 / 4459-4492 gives 1.16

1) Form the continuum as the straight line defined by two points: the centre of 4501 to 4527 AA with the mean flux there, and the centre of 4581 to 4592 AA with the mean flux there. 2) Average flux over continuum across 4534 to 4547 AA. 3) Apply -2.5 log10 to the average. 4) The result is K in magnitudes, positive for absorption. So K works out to 0.11 mag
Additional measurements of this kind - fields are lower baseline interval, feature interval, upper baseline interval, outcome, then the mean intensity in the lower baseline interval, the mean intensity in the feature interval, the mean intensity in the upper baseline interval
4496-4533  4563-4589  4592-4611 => 0.014 mag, 15.7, 16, 16.4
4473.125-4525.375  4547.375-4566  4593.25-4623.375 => 0.043 mag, 15.4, 15.3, 16.4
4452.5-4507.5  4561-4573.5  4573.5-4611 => -0.069 mag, 14.5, 16.6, 15.9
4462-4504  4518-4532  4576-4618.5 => -0.017 mag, 14.4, 15.2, 16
